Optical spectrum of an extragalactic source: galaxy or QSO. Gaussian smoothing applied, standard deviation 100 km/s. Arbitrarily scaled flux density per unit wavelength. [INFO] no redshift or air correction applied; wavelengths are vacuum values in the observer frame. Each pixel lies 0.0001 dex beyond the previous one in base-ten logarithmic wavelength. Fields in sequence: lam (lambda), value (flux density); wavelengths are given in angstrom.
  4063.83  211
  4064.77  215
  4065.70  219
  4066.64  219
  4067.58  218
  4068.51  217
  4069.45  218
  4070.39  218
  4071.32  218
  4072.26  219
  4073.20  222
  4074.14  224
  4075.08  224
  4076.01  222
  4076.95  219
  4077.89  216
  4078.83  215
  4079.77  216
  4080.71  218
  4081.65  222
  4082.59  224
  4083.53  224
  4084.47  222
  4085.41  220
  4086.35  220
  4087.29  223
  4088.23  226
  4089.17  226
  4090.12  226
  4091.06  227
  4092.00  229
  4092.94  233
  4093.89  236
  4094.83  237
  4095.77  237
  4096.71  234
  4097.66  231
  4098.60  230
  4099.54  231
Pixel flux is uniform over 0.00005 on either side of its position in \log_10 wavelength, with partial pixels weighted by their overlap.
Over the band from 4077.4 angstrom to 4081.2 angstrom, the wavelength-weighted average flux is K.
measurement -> 216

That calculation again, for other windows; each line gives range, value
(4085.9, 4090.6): 224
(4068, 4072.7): 218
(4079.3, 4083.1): 220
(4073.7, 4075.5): 224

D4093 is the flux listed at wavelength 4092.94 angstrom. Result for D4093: 233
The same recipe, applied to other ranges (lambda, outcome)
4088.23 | 226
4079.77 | 216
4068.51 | 217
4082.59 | 224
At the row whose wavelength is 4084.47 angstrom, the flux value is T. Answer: 222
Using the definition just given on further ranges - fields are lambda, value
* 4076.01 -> 222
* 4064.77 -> 215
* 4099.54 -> 231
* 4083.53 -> 224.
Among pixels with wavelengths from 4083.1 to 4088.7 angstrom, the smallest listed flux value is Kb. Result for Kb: 220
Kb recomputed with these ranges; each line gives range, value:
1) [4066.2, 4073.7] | 217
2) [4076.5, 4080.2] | 215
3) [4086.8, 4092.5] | 223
